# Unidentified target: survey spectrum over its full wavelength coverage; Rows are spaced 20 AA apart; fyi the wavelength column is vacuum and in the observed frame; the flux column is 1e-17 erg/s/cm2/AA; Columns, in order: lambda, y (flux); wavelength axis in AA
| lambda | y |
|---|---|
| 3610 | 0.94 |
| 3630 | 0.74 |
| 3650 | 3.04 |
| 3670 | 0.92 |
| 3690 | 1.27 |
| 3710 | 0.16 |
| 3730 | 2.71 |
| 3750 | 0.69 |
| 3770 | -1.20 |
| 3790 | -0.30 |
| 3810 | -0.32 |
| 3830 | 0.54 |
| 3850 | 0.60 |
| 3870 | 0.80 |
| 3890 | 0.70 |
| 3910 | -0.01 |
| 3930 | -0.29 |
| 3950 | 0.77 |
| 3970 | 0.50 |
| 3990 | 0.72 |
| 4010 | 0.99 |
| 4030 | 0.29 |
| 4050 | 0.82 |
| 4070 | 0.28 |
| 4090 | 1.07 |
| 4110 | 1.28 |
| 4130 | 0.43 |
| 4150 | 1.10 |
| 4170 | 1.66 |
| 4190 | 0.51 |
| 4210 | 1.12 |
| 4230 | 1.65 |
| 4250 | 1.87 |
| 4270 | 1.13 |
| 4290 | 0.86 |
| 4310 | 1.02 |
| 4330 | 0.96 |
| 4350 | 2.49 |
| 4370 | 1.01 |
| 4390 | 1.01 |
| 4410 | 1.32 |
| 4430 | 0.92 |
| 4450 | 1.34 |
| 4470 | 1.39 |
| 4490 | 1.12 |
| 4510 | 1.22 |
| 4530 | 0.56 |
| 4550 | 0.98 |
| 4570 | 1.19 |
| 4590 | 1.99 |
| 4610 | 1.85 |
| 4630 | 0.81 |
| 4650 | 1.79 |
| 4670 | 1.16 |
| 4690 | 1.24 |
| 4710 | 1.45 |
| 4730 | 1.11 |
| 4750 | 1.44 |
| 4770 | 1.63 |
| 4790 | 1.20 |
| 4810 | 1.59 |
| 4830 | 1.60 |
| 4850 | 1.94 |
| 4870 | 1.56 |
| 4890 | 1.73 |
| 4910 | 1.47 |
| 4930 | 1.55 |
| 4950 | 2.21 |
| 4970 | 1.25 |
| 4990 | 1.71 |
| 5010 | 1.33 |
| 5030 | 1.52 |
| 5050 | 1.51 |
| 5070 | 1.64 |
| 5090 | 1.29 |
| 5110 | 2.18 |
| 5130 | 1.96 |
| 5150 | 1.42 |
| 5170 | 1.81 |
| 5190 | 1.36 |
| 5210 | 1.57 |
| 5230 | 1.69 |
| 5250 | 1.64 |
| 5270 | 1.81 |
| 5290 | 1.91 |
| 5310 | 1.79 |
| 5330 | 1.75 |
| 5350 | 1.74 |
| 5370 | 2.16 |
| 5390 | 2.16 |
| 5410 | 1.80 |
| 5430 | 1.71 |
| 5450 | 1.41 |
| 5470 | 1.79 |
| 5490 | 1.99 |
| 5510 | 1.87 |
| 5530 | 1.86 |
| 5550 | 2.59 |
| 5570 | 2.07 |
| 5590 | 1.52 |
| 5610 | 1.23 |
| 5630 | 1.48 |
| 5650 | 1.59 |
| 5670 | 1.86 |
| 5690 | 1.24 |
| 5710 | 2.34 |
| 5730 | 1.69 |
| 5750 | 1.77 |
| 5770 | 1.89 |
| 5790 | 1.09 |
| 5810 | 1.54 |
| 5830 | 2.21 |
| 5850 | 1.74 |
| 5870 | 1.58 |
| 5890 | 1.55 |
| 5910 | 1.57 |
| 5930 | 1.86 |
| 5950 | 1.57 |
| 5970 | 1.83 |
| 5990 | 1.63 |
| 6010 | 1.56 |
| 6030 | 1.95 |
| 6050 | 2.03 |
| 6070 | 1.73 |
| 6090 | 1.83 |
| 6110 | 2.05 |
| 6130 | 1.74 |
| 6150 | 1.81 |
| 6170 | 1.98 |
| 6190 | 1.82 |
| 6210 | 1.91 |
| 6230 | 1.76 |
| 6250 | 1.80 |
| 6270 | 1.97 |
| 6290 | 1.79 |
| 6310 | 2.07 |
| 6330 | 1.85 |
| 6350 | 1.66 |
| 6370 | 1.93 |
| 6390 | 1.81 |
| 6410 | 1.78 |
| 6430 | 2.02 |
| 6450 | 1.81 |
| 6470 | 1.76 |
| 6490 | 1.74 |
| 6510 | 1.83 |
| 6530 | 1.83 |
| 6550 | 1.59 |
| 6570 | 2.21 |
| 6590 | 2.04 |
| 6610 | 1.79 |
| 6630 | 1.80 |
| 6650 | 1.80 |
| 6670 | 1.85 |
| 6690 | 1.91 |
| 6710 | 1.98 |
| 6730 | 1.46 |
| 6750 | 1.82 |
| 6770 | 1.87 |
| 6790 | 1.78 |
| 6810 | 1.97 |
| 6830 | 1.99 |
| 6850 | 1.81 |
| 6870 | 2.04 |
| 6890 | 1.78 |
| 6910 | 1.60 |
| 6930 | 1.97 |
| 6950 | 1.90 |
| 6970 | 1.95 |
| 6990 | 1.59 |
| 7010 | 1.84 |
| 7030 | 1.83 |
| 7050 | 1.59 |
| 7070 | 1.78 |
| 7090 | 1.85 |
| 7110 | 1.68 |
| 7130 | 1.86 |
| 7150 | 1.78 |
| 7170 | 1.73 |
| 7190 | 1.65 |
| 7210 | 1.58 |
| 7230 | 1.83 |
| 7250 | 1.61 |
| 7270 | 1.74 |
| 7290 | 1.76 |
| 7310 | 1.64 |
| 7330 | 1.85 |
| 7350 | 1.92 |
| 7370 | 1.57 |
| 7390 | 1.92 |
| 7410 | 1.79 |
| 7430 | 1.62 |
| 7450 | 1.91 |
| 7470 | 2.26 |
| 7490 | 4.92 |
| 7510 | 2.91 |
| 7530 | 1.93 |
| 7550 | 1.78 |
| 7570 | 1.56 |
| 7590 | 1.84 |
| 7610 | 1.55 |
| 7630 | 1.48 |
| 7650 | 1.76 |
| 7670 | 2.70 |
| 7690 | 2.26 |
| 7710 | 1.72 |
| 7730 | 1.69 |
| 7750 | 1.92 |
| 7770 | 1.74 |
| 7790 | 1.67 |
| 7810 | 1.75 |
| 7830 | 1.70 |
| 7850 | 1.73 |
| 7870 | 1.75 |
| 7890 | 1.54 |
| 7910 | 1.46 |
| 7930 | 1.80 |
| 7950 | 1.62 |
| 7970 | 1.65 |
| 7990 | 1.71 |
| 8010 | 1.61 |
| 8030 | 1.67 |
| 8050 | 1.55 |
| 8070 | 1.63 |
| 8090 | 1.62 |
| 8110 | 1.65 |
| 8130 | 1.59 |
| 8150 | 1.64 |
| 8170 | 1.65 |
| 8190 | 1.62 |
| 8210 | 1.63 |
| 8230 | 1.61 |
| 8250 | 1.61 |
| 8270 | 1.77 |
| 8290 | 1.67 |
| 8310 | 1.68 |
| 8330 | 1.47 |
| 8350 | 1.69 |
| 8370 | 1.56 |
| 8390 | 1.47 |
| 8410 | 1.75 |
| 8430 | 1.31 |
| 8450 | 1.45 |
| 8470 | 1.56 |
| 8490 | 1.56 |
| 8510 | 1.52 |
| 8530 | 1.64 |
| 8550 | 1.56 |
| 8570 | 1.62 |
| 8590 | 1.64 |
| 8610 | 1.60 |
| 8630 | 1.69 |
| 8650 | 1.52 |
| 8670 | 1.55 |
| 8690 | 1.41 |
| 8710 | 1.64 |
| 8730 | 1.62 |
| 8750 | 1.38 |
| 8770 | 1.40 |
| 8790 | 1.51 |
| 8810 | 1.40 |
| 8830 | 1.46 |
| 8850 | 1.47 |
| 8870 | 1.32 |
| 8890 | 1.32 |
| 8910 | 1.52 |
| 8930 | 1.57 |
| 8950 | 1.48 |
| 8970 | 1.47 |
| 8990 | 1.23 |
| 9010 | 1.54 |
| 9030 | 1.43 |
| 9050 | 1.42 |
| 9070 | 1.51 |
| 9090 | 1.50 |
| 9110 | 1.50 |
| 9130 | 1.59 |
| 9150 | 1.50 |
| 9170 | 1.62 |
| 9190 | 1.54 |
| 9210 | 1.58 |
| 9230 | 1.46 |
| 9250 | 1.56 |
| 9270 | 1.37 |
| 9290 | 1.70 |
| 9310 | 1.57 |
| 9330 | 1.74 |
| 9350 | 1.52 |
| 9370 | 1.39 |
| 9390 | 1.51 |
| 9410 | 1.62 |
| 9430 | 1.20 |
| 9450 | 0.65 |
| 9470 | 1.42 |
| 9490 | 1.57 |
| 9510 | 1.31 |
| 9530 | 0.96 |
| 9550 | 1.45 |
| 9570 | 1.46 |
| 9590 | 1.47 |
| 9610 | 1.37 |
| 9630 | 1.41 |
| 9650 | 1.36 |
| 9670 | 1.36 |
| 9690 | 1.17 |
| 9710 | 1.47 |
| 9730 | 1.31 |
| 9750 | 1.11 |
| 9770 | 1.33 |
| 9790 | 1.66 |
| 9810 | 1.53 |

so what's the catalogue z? 0.141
